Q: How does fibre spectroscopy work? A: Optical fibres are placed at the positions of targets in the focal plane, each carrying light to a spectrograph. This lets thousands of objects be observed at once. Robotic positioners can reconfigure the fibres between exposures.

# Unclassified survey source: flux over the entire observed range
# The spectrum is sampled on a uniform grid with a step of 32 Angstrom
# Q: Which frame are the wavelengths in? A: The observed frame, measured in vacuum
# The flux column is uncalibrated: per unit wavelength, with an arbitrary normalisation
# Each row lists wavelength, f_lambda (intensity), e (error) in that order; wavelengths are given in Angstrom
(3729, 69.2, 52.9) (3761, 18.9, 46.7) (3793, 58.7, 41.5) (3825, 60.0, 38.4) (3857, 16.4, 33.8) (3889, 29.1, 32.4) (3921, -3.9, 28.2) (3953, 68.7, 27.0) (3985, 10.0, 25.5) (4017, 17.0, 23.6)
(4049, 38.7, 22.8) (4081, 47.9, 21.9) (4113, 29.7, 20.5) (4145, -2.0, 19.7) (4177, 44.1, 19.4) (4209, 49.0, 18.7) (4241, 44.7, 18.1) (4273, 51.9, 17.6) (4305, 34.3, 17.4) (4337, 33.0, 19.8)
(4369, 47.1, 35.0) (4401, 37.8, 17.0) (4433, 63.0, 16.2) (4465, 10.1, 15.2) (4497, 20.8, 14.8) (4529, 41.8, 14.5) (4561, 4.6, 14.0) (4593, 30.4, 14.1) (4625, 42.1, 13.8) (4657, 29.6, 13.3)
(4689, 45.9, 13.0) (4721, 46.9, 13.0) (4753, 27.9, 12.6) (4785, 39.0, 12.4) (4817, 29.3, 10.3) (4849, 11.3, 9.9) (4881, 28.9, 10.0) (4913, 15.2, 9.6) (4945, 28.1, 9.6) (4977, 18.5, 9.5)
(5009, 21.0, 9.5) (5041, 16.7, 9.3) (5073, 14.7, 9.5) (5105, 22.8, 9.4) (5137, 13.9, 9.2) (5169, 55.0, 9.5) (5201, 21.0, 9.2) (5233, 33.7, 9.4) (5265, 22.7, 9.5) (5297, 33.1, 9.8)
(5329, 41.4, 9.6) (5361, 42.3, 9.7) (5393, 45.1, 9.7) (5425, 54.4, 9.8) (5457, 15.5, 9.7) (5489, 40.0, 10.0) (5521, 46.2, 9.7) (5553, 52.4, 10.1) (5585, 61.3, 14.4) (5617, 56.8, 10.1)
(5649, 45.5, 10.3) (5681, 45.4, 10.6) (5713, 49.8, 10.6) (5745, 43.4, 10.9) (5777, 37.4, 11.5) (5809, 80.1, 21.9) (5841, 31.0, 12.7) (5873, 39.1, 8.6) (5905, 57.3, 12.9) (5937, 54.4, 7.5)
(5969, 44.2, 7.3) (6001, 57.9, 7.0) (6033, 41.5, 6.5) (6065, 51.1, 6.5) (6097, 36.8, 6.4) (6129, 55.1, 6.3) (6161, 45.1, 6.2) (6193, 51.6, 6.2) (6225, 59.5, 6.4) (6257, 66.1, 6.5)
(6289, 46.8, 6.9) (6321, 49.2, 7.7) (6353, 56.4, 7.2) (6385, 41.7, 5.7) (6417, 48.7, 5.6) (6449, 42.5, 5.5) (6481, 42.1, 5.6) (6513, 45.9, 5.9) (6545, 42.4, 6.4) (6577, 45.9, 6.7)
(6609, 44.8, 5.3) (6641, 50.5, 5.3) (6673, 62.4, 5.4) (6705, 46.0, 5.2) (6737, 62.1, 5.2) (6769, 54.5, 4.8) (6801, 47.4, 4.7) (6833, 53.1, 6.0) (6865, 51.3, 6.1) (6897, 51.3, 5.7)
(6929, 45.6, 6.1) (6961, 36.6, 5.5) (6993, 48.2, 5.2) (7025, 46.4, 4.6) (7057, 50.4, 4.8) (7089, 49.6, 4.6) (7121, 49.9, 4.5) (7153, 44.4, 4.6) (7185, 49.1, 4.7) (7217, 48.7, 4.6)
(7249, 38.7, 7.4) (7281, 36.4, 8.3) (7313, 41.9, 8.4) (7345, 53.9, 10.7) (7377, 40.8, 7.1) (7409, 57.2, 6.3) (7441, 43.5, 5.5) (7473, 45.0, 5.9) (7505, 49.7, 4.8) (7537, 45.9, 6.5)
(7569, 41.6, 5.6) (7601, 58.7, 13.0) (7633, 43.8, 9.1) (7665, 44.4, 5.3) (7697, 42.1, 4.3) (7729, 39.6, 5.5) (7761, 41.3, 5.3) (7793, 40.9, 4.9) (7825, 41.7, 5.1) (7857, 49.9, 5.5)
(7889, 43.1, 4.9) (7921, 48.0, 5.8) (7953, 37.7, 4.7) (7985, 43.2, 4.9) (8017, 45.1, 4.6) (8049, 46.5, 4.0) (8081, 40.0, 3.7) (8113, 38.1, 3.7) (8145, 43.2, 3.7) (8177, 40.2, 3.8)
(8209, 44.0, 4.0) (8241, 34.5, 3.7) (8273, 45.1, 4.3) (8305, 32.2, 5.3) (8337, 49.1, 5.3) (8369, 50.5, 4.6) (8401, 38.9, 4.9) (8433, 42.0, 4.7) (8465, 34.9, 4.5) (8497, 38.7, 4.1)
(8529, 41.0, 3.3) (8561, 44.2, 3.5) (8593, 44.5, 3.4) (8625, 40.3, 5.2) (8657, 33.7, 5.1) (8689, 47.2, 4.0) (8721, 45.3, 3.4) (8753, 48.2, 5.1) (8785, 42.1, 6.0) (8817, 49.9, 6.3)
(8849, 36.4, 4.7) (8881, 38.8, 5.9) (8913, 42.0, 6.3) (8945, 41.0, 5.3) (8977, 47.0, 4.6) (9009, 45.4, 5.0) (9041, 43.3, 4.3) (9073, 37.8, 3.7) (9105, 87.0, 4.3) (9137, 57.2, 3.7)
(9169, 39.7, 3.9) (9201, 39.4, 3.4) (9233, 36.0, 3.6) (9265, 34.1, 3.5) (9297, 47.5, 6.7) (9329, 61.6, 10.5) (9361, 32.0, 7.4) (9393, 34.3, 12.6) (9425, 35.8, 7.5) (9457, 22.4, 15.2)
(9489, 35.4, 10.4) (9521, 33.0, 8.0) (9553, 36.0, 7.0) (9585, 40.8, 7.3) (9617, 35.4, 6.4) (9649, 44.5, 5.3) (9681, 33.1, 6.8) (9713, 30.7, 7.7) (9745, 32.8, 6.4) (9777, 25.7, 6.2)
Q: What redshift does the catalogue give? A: 0.386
